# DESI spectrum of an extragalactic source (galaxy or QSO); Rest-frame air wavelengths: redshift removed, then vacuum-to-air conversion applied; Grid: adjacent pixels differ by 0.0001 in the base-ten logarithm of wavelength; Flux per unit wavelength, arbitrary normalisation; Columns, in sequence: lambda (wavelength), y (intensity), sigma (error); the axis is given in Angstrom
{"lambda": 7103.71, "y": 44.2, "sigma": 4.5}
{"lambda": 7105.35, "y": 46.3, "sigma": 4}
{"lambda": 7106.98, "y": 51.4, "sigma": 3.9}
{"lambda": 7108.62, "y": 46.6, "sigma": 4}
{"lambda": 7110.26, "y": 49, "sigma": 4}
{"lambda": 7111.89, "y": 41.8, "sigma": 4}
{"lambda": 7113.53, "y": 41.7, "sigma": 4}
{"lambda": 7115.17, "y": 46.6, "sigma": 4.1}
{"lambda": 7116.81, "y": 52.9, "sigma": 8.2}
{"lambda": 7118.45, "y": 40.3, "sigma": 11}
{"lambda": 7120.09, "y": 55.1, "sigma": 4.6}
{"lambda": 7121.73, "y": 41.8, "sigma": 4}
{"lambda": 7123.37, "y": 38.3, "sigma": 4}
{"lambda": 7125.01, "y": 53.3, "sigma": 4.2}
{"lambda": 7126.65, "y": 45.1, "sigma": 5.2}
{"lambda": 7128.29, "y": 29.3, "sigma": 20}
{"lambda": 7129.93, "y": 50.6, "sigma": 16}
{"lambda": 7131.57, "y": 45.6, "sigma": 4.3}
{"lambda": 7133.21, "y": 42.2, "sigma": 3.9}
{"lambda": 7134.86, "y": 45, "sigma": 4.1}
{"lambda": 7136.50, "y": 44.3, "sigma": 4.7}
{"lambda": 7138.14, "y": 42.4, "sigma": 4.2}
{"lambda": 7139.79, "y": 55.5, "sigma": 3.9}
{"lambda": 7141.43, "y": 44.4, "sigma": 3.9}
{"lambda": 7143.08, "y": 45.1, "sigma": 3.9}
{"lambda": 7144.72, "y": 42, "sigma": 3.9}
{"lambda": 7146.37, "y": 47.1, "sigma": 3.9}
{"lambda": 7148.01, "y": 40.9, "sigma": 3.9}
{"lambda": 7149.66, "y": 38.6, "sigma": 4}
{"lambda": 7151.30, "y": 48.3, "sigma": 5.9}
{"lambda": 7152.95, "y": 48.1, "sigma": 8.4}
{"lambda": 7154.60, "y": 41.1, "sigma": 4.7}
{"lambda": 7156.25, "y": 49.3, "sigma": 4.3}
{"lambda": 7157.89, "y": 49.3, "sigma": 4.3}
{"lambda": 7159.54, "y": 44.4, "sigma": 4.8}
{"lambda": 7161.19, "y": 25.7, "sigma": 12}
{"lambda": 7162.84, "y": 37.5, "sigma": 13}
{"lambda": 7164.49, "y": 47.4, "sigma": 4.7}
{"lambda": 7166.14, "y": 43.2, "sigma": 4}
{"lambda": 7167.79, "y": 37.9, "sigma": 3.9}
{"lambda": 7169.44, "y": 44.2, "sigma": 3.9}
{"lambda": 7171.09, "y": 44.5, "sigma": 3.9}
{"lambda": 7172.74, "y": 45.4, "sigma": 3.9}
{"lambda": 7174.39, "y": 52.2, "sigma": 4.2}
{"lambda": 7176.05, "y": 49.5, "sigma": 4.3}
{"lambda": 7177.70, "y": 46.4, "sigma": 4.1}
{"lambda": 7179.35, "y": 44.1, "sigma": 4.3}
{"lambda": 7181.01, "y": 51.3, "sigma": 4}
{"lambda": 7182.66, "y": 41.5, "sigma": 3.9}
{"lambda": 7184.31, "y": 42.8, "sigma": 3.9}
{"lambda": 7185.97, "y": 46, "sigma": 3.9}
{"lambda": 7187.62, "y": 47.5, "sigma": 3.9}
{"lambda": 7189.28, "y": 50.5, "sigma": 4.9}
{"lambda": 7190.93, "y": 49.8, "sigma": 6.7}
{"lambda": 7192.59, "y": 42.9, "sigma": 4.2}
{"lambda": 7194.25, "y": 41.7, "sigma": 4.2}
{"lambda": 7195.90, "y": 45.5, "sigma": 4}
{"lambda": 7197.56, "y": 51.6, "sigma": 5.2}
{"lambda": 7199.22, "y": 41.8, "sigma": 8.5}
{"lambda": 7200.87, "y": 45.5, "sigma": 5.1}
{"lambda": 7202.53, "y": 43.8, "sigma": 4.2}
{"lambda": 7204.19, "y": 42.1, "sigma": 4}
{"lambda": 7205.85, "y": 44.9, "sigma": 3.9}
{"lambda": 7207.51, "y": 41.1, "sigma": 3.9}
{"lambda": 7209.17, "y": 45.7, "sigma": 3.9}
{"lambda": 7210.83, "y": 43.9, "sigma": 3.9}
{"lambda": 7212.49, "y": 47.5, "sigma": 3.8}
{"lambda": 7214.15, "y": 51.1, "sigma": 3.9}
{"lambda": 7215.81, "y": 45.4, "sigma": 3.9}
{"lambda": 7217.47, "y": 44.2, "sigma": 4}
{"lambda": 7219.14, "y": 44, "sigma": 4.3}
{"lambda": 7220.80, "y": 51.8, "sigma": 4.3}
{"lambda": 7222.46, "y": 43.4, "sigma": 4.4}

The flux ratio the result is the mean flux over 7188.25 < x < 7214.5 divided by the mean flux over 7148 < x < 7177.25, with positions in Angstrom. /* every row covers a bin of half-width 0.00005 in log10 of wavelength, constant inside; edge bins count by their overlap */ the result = 1.04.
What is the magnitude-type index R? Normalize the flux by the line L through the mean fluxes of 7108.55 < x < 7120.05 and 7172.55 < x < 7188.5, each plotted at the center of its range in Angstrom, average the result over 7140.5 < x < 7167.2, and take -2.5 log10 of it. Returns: 0.077 mag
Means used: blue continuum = 46.1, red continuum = 46.7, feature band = 43.3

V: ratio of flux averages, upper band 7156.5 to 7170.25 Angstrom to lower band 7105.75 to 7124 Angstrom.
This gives 0.9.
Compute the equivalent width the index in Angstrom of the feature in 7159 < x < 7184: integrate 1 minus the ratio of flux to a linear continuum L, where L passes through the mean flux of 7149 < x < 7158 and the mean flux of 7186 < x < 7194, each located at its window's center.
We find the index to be 1.5 Angstrom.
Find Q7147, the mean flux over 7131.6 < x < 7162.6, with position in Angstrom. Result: 44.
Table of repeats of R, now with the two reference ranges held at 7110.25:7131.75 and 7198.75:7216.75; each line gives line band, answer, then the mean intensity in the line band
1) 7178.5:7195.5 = -0.02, 45.8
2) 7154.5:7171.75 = 0.07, 42.3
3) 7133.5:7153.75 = 0.00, 45.1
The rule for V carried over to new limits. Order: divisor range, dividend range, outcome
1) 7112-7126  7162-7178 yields 0.97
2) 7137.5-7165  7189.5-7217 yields 1.03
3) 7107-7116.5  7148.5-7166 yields 0.93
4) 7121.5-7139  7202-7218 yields 1.03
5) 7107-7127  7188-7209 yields 0.98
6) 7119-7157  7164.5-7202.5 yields 1.02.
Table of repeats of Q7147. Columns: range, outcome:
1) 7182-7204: 45.4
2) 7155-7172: 42.3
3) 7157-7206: 44.7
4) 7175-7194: 46.5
